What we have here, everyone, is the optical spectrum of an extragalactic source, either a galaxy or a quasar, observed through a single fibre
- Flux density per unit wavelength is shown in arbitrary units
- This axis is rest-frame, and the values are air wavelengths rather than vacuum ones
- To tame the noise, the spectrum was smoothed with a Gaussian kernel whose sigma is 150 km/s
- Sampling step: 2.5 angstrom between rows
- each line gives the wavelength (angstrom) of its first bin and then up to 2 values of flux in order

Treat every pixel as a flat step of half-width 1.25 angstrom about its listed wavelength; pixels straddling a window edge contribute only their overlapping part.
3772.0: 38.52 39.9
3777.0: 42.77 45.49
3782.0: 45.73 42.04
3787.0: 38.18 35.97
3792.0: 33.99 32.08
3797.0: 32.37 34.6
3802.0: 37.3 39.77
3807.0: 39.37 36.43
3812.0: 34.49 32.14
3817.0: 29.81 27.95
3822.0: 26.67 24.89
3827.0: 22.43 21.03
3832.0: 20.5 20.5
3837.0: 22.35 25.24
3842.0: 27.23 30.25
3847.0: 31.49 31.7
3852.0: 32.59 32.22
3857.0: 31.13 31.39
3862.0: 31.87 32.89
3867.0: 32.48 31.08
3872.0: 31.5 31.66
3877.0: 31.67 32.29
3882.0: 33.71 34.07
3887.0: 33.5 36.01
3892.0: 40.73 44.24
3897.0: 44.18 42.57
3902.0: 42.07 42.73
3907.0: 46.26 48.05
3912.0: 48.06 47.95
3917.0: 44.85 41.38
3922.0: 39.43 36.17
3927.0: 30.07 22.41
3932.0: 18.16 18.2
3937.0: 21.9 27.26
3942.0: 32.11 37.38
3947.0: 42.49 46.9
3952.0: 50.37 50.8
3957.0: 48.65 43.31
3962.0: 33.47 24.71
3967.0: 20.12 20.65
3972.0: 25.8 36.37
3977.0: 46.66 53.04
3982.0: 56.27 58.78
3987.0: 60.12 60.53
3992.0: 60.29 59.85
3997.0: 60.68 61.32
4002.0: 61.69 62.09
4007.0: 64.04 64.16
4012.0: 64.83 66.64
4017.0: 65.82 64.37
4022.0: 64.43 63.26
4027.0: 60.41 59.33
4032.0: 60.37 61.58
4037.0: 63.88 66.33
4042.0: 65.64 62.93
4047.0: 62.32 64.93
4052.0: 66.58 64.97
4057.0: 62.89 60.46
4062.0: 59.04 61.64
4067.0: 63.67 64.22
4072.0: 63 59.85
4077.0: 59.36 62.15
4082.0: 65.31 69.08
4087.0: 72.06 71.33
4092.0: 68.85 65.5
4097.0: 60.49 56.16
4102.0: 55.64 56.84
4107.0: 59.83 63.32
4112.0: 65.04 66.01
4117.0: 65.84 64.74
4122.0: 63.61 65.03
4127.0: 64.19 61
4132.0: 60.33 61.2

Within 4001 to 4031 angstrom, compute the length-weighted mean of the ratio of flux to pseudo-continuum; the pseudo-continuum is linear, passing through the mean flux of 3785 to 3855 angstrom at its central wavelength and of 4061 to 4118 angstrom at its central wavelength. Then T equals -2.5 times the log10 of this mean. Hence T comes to -0.17 mag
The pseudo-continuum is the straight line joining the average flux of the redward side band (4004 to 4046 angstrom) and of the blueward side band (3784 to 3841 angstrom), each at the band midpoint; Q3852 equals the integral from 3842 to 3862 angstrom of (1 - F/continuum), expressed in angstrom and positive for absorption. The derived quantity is 3.0 angstrom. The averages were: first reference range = 30.7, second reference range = 63.6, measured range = 31.3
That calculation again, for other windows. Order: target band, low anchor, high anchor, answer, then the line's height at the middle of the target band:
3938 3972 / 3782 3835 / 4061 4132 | 8.2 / 47.9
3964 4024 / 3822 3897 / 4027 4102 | -1.5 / 52.1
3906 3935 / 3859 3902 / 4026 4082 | 2.9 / 41.6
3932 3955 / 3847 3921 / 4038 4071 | 5.8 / 46.5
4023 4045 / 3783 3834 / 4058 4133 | -2.4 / 56.5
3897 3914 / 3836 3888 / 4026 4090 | -3.0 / 38.3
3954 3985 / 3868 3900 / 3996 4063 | 7.6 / 51.9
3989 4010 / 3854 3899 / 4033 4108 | -3.5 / 52.7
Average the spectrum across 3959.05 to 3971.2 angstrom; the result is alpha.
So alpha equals 27.4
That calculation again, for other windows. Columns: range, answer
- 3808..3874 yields 29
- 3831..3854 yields 27.1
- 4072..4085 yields 62.8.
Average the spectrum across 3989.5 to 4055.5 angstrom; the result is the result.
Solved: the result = 63.1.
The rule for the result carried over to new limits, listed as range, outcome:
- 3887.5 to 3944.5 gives 37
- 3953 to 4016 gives 50.7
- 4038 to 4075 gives 63.3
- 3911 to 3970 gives 35.4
